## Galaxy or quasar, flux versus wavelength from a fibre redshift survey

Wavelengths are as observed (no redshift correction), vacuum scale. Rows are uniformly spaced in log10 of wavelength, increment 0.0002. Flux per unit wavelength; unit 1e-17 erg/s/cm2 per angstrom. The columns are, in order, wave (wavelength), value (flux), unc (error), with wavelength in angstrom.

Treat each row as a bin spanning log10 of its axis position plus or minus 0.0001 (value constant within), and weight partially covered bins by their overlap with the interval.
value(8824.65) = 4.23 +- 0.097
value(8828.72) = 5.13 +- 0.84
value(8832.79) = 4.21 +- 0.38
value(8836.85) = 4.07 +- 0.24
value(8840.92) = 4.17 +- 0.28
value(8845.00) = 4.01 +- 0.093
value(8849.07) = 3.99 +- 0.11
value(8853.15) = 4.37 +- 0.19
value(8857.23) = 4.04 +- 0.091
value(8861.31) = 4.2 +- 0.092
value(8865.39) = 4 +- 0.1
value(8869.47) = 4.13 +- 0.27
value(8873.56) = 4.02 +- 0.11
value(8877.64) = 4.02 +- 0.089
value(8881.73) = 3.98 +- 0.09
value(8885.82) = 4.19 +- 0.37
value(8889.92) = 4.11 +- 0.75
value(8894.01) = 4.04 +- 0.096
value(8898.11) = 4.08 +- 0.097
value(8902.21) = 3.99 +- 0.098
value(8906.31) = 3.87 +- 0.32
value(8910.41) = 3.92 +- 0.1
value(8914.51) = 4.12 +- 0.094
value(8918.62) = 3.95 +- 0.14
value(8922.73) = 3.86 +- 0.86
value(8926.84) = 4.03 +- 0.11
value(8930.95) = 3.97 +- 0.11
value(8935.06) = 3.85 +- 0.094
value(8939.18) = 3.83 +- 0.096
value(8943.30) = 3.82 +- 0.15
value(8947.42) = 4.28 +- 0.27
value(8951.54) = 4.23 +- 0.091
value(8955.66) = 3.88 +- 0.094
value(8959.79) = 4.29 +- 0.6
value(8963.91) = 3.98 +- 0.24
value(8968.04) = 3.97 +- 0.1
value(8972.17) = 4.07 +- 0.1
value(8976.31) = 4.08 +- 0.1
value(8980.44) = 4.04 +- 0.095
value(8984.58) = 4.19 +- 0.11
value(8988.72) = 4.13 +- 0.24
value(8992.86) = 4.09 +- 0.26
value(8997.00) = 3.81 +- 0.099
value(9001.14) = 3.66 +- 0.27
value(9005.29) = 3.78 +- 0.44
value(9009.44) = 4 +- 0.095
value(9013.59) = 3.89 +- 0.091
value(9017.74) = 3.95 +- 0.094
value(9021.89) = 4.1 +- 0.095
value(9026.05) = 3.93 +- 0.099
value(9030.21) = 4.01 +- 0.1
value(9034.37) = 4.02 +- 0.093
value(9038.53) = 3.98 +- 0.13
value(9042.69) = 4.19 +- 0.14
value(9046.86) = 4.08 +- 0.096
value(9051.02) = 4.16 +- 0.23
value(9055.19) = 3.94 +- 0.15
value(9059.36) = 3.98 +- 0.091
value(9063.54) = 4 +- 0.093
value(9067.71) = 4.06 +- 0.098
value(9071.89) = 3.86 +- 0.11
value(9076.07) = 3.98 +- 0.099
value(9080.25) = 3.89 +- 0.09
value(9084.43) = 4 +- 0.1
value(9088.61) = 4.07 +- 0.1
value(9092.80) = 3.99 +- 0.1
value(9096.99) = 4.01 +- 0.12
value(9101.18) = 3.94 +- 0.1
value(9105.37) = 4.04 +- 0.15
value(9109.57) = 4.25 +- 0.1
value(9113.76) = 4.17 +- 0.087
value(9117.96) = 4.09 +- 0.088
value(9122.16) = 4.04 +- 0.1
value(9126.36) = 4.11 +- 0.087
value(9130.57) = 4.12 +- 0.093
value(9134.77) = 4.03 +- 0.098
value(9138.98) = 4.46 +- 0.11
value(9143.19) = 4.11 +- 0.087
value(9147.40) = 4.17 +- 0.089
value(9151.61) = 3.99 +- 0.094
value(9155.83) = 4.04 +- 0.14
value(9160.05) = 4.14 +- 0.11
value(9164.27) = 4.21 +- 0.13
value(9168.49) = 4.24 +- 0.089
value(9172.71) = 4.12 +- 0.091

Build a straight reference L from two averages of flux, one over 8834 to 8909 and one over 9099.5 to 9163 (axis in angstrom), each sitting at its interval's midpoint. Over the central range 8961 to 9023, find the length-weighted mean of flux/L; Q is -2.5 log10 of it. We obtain 0.03 mag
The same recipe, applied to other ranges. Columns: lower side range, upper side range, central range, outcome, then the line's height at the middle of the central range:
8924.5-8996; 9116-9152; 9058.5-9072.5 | 0.03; 4.09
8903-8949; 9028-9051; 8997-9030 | 0.04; 4.04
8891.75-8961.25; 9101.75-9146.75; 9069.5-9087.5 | 0.04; 4.1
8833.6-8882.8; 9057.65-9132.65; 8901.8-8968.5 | 0.02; 4.07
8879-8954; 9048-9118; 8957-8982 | -0.01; 4.01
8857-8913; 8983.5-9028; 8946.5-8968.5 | -0.03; 3.99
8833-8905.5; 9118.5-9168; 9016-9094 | 0.03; 4.12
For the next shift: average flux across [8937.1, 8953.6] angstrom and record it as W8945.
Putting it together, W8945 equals 4.04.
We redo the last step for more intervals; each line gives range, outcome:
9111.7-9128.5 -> 4.1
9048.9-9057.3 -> 4.05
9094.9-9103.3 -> 3.98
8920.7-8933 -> 3.95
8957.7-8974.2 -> 4.08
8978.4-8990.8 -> 4.12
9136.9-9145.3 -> 4.28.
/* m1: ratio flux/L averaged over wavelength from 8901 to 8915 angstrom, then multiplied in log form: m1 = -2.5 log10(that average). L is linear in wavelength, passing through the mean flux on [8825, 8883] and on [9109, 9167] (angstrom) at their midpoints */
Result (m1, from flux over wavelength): 0.05 mag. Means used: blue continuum 4.17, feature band 3.96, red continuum 4.14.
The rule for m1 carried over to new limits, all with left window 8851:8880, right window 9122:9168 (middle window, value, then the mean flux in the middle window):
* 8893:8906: 0.03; 4.01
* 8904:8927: 0.04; 3.95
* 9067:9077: 0.05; 3.95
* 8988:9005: 0.06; 3.89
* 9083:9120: 0.02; 4.06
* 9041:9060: 0.01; 4.07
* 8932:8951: 0.04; 3.97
